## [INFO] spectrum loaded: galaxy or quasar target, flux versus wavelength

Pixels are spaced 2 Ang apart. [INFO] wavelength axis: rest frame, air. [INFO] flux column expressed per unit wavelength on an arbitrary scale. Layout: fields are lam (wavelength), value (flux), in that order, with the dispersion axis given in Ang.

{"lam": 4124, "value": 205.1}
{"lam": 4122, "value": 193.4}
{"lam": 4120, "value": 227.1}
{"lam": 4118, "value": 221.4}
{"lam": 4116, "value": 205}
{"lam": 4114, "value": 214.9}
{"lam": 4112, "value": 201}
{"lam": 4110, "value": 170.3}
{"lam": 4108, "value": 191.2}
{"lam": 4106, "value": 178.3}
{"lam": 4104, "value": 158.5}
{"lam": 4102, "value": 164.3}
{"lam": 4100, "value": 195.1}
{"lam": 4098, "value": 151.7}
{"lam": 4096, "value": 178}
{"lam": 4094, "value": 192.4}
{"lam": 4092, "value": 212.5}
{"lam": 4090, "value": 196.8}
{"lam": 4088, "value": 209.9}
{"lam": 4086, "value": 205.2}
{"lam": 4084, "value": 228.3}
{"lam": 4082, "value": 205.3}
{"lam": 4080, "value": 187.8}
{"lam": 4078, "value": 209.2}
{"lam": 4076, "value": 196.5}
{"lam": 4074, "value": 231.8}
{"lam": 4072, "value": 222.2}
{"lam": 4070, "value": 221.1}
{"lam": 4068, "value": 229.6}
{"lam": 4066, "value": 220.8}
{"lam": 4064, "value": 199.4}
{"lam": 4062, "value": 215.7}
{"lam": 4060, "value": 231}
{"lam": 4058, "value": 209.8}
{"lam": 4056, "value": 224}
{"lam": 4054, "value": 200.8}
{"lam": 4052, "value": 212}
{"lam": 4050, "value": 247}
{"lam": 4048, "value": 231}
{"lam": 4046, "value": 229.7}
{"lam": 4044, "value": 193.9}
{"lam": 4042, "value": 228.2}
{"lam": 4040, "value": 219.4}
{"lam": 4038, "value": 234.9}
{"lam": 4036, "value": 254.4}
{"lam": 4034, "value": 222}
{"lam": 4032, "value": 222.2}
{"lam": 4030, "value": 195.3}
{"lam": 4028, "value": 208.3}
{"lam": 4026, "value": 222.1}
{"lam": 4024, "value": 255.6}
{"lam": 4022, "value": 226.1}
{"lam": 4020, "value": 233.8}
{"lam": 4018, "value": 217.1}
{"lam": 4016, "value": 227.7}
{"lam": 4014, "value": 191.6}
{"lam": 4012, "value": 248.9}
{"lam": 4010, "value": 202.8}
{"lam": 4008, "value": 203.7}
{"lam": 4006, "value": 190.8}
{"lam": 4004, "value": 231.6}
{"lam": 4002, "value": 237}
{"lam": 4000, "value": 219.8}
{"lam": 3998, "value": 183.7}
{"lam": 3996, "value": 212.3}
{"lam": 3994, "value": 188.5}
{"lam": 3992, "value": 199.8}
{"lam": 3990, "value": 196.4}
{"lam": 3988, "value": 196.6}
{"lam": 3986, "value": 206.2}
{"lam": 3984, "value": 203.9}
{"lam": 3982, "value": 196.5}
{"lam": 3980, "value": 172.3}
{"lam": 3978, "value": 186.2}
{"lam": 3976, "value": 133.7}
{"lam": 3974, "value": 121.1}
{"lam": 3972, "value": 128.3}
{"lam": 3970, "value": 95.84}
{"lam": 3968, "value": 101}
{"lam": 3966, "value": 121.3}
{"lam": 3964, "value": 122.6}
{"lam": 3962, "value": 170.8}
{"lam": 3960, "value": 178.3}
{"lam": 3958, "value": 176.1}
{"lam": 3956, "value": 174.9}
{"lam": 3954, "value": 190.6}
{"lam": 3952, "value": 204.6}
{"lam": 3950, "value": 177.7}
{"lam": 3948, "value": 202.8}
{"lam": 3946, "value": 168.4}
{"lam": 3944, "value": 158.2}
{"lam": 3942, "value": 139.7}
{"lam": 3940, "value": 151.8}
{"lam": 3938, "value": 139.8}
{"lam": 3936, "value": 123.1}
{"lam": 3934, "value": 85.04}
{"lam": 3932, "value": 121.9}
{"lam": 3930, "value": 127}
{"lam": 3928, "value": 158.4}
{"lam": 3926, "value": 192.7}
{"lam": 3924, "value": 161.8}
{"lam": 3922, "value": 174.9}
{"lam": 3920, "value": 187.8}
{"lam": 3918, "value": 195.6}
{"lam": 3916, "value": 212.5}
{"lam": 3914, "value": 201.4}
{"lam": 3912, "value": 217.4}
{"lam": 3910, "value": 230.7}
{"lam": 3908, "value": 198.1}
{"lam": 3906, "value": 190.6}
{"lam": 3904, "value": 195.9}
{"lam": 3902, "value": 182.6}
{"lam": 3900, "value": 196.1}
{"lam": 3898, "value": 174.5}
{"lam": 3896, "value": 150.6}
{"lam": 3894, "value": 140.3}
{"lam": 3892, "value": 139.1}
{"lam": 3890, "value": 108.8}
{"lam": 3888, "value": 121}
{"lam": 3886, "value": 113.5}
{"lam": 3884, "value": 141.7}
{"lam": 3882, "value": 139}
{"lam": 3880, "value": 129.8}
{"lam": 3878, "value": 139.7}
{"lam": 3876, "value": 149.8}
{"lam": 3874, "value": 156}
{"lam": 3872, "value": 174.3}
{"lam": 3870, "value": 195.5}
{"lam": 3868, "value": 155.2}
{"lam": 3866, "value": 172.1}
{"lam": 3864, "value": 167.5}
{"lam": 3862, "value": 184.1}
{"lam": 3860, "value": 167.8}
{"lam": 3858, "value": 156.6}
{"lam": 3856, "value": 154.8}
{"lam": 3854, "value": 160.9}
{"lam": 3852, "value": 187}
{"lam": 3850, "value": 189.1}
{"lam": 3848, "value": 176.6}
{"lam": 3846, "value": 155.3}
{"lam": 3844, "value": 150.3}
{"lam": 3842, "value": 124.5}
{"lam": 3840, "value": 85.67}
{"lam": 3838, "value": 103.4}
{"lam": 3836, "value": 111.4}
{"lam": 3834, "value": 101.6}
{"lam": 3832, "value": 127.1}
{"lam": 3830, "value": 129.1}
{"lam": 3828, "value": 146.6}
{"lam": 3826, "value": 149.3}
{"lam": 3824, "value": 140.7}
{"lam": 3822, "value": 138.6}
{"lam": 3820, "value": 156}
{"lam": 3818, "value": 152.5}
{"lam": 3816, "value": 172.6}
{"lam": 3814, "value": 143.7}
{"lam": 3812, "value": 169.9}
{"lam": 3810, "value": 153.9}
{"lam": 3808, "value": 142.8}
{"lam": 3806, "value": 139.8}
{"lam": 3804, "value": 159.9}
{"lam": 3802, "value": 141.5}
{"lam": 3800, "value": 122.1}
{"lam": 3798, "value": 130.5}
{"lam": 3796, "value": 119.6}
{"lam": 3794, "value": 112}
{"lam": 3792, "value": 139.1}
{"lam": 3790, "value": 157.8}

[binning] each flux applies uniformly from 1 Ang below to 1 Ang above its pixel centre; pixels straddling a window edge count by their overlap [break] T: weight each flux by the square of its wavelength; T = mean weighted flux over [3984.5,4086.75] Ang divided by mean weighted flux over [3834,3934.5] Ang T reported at 1.5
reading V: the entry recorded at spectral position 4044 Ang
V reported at 193.9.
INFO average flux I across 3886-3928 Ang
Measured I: 177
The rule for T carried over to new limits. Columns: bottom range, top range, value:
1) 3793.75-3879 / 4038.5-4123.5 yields 1.57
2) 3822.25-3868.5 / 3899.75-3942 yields 1.21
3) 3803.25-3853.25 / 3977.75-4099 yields 1.64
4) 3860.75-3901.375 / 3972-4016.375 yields 1.36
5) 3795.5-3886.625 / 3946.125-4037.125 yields 1.41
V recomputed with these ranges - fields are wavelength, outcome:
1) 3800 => 122.1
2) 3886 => 113.5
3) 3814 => 143.7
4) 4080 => 187.8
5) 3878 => 139.7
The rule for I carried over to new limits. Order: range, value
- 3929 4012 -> 170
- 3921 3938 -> 143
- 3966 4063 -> 204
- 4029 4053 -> 224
